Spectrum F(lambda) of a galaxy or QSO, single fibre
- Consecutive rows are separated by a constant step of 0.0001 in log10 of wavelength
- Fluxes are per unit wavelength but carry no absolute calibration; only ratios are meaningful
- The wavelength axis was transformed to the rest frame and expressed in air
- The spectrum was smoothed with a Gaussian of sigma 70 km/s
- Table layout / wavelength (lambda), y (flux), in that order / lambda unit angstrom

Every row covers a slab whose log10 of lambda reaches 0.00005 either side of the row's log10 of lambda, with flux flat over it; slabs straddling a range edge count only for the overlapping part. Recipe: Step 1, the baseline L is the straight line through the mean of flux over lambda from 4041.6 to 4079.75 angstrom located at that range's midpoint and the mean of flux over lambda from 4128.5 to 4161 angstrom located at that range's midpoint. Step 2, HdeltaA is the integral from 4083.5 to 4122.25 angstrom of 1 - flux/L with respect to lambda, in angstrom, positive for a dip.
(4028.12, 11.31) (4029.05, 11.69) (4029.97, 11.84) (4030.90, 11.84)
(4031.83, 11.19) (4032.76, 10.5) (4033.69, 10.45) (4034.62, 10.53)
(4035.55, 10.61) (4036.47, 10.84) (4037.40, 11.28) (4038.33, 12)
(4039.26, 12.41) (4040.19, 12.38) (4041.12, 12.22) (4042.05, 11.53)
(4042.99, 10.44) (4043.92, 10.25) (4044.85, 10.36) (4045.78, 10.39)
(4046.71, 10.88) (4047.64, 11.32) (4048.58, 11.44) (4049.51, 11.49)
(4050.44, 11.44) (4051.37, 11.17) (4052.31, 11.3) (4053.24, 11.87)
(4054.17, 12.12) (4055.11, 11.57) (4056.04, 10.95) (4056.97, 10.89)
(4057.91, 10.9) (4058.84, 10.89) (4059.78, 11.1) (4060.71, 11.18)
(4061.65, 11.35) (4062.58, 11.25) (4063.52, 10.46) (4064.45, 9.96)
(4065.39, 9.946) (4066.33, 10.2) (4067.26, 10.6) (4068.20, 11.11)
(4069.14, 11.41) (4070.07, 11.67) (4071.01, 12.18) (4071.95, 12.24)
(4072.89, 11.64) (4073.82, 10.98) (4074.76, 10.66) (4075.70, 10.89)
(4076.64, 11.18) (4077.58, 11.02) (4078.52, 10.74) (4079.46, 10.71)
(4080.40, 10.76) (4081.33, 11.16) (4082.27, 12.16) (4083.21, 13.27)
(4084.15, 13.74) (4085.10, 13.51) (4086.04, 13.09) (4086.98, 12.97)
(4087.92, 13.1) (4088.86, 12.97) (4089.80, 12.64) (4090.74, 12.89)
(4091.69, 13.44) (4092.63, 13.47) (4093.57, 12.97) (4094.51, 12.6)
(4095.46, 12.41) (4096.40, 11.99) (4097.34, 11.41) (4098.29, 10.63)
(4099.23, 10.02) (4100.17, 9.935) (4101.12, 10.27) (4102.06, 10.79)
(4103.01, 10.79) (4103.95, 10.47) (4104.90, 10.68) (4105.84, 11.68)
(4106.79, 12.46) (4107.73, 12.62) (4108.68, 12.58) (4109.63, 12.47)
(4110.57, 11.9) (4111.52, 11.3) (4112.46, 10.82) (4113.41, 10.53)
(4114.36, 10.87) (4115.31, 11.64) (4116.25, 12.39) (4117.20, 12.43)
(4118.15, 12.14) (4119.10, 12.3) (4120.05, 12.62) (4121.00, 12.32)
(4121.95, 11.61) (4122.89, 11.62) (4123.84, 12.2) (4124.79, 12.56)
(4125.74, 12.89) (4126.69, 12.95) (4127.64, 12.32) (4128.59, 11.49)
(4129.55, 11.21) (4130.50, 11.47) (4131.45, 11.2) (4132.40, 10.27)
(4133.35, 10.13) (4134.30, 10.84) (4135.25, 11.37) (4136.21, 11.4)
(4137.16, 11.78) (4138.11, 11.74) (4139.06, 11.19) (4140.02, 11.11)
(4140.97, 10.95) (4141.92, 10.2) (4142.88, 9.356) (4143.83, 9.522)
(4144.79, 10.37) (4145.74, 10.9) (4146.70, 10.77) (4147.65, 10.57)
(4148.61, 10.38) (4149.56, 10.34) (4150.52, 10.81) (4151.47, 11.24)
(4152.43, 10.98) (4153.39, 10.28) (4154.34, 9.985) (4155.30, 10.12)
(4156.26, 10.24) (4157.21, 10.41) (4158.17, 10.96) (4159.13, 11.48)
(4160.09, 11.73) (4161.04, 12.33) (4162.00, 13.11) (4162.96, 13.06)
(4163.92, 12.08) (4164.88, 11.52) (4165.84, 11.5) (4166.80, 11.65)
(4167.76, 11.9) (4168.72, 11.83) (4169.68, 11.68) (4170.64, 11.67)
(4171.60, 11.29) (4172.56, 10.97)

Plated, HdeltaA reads -3.8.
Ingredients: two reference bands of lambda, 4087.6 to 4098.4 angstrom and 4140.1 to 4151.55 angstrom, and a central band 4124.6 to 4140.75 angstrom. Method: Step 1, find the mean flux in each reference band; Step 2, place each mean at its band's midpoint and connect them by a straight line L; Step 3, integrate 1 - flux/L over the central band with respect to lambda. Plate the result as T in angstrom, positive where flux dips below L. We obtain -0.7 angstrom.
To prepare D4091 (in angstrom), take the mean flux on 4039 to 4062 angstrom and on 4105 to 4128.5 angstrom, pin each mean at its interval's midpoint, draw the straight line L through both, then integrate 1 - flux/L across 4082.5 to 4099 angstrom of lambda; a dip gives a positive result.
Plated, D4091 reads -1.4 angstrom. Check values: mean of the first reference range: 11.3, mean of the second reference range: 12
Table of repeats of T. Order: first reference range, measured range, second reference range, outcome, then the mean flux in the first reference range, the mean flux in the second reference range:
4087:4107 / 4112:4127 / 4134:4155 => -0.9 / 11.8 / 10.7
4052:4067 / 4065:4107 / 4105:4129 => -0.8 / 11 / 12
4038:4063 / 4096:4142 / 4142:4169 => -1.5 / 11.3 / 11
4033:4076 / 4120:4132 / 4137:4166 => -1.1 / 11.1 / 11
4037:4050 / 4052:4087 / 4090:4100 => 1.0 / 11.3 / 12.1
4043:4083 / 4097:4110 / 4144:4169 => -0.1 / 11.1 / 11.1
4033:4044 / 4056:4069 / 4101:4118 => 0.7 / 11.3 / 11.5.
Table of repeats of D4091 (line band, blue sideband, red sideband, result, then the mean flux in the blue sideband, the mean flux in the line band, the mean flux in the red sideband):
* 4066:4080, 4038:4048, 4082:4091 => 1.50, 11.3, 11.2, 13.1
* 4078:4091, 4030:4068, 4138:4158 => -1.80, 11.1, 12.4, 10.5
